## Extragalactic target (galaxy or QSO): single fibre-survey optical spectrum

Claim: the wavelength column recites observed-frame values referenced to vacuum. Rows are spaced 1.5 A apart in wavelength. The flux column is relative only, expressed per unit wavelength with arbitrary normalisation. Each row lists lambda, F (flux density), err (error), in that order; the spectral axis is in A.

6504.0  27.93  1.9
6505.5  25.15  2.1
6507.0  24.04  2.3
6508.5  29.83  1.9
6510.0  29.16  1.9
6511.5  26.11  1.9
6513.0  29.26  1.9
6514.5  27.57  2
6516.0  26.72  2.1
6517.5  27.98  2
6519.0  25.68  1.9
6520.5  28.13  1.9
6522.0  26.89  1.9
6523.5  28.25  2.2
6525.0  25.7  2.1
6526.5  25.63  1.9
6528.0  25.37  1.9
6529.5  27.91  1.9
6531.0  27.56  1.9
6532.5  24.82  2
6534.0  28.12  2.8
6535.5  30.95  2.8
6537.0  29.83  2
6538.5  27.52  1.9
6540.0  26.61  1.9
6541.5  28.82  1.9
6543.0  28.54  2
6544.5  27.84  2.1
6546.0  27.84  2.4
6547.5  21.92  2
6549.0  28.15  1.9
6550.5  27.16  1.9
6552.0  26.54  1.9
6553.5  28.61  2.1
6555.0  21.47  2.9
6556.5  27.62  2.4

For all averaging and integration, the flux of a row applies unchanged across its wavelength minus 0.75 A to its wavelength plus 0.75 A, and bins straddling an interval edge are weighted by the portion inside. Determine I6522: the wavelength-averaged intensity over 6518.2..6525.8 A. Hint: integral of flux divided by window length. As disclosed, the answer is 26.9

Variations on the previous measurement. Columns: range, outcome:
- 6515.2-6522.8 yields 27.1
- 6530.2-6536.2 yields 27.8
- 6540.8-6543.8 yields 28.7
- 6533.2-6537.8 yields 29.6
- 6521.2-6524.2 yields 27.6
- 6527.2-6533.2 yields 26.4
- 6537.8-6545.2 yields 27.9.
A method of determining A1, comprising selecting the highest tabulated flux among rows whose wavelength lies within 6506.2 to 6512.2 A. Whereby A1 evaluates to 29.83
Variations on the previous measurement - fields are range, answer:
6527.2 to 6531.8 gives 27.91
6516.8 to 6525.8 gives 28.25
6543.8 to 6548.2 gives 27.84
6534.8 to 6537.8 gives 30.95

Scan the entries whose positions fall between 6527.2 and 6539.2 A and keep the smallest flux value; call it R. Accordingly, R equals 24.82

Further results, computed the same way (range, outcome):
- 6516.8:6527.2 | 25.63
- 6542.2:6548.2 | 21.92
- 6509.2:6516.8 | 26.11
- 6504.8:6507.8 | 24.04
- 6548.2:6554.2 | 26.54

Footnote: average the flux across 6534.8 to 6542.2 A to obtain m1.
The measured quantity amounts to 28.7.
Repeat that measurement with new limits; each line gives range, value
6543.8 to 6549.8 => 26.4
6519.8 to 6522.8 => 27.5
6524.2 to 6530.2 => 26.2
